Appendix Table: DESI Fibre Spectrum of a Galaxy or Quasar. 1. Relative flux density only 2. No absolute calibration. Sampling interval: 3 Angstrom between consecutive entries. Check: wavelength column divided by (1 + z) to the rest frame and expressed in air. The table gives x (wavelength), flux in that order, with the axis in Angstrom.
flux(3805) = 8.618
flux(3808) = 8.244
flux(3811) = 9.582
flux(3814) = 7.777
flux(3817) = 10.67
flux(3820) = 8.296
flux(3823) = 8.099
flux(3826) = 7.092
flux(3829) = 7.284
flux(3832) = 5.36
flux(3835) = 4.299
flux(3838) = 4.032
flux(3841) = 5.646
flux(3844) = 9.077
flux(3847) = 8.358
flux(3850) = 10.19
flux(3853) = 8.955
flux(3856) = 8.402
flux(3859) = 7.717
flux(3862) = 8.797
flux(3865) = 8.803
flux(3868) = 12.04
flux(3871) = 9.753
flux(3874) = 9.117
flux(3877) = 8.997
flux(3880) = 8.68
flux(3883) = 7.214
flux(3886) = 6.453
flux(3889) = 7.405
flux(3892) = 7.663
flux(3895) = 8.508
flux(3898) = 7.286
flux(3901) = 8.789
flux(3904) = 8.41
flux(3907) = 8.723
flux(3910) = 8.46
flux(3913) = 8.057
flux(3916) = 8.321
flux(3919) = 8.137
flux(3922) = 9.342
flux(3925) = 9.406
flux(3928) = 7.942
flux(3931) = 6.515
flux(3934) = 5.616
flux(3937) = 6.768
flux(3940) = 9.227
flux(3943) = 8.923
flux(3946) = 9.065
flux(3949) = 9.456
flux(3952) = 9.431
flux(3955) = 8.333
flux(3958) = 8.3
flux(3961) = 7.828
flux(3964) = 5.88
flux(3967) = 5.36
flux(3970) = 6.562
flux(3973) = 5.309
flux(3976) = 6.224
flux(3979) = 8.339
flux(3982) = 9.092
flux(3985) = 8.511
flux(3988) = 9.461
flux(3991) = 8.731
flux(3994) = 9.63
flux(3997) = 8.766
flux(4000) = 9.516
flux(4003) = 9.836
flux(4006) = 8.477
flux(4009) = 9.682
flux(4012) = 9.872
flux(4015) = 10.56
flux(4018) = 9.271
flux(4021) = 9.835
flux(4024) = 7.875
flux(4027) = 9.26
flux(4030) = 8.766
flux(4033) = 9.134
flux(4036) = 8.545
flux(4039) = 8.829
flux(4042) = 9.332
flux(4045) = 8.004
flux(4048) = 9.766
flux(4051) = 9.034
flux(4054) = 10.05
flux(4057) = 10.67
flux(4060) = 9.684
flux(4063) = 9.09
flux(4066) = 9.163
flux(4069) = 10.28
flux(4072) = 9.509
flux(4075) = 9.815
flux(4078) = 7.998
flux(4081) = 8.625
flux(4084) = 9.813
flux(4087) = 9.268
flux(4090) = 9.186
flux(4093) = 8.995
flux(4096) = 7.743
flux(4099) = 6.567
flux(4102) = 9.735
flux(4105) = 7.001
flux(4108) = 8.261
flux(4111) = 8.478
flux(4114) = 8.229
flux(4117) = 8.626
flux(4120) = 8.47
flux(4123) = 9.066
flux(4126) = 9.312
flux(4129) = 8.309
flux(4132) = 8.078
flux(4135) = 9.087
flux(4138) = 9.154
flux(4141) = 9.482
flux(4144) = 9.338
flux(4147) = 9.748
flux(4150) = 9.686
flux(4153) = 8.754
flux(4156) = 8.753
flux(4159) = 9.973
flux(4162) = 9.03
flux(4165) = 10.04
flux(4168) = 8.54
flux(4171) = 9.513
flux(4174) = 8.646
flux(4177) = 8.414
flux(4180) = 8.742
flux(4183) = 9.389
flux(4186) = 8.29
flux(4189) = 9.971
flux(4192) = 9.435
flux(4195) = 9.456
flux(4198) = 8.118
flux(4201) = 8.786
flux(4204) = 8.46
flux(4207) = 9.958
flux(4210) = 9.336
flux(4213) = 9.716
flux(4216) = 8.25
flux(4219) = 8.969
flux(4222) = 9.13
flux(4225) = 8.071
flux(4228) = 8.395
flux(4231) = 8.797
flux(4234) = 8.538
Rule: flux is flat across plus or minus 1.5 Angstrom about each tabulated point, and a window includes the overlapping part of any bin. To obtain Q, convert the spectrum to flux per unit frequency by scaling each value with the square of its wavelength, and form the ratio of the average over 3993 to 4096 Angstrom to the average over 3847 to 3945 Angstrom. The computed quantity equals 1.19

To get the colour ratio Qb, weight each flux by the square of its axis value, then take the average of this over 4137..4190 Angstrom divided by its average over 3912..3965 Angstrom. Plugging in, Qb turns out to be 1.26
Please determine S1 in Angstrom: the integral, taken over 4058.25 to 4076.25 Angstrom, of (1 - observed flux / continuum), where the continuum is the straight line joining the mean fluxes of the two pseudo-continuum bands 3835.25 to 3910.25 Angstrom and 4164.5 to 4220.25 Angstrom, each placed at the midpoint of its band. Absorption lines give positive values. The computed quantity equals -1.8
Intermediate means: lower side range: 8.23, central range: 9.6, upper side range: 9.04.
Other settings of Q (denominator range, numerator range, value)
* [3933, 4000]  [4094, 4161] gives 1.18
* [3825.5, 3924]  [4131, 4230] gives 1.31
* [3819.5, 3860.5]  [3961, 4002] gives 1.15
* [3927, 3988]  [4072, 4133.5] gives 1.20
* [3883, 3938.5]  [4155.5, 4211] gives 1.33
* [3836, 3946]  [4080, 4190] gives 1.22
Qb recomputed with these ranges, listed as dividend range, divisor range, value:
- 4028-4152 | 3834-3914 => 1.22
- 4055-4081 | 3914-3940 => 1.30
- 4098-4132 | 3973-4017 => 1.00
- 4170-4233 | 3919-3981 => 1.31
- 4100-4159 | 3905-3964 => 1.18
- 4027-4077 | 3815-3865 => 1.35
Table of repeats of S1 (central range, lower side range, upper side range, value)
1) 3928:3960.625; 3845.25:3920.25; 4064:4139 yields 1.7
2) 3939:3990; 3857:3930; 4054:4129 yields 4.0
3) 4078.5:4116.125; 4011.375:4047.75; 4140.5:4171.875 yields 3.1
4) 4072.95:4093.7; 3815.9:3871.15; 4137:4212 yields -0.6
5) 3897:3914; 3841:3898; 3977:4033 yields 0.8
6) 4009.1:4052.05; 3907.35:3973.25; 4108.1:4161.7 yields -4.0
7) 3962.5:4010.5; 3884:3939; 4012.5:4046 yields 3.2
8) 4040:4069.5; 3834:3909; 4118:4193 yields -2.4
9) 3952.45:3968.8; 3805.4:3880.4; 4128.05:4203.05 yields 2.4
